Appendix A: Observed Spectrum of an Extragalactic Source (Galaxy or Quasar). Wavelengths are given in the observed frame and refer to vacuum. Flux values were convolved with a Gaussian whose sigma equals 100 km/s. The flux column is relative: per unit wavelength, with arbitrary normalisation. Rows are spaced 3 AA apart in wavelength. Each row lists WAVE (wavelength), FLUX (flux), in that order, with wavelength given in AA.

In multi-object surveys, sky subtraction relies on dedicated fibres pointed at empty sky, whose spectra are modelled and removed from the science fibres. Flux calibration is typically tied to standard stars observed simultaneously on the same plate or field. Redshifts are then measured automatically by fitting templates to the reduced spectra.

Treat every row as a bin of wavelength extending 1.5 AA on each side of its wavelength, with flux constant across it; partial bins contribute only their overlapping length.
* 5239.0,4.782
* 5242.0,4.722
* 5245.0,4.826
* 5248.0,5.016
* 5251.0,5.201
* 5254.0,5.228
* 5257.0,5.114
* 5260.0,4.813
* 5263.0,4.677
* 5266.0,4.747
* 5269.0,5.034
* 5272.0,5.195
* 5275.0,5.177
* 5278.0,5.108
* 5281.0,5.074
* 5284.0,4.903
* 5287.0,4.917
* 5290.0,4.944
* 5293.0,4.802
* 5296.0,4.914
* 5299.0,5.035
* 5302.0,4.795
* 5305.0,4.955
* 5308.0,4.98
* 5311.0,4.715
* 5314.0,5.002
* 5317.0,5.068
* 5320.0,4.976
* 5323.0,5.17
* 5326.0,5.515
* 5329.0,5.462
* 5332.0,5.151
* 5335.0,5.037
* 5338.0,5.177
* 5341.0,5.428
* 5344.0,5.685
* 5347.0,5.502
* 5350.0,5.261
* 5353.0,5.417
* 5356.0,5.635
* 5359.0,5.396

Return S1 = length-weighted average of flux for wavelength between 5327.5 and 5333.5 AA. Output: 5.31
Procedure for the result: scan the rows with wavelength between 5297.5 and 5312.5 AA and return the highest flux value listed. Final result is 5.035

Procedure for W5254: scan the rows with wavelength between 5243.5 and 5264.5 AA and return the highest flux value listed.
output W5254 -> 5.228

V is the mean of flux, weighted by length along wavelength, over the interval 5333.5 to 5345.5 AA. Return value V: 5.33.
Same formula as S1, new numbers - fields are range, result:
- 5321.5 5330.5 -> 5.38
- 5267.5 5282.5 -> 5.12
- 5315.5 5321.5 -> 5.02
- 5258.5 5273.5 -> 4.89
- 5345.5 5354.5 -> 5.39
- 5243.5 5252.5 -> 5.01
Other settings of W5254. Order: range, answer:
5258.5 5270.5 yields 5.034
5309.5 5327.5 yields 5.515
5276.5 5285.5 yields 5.108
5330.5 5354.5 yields 5.685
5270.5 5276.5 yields 5.195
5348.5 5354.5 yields 5.417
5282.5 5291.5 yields 4.944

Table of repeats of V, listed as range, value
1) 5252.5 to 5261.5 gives 5.05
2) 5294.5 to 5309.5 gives 4.94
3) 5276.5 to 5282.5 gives 5.09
